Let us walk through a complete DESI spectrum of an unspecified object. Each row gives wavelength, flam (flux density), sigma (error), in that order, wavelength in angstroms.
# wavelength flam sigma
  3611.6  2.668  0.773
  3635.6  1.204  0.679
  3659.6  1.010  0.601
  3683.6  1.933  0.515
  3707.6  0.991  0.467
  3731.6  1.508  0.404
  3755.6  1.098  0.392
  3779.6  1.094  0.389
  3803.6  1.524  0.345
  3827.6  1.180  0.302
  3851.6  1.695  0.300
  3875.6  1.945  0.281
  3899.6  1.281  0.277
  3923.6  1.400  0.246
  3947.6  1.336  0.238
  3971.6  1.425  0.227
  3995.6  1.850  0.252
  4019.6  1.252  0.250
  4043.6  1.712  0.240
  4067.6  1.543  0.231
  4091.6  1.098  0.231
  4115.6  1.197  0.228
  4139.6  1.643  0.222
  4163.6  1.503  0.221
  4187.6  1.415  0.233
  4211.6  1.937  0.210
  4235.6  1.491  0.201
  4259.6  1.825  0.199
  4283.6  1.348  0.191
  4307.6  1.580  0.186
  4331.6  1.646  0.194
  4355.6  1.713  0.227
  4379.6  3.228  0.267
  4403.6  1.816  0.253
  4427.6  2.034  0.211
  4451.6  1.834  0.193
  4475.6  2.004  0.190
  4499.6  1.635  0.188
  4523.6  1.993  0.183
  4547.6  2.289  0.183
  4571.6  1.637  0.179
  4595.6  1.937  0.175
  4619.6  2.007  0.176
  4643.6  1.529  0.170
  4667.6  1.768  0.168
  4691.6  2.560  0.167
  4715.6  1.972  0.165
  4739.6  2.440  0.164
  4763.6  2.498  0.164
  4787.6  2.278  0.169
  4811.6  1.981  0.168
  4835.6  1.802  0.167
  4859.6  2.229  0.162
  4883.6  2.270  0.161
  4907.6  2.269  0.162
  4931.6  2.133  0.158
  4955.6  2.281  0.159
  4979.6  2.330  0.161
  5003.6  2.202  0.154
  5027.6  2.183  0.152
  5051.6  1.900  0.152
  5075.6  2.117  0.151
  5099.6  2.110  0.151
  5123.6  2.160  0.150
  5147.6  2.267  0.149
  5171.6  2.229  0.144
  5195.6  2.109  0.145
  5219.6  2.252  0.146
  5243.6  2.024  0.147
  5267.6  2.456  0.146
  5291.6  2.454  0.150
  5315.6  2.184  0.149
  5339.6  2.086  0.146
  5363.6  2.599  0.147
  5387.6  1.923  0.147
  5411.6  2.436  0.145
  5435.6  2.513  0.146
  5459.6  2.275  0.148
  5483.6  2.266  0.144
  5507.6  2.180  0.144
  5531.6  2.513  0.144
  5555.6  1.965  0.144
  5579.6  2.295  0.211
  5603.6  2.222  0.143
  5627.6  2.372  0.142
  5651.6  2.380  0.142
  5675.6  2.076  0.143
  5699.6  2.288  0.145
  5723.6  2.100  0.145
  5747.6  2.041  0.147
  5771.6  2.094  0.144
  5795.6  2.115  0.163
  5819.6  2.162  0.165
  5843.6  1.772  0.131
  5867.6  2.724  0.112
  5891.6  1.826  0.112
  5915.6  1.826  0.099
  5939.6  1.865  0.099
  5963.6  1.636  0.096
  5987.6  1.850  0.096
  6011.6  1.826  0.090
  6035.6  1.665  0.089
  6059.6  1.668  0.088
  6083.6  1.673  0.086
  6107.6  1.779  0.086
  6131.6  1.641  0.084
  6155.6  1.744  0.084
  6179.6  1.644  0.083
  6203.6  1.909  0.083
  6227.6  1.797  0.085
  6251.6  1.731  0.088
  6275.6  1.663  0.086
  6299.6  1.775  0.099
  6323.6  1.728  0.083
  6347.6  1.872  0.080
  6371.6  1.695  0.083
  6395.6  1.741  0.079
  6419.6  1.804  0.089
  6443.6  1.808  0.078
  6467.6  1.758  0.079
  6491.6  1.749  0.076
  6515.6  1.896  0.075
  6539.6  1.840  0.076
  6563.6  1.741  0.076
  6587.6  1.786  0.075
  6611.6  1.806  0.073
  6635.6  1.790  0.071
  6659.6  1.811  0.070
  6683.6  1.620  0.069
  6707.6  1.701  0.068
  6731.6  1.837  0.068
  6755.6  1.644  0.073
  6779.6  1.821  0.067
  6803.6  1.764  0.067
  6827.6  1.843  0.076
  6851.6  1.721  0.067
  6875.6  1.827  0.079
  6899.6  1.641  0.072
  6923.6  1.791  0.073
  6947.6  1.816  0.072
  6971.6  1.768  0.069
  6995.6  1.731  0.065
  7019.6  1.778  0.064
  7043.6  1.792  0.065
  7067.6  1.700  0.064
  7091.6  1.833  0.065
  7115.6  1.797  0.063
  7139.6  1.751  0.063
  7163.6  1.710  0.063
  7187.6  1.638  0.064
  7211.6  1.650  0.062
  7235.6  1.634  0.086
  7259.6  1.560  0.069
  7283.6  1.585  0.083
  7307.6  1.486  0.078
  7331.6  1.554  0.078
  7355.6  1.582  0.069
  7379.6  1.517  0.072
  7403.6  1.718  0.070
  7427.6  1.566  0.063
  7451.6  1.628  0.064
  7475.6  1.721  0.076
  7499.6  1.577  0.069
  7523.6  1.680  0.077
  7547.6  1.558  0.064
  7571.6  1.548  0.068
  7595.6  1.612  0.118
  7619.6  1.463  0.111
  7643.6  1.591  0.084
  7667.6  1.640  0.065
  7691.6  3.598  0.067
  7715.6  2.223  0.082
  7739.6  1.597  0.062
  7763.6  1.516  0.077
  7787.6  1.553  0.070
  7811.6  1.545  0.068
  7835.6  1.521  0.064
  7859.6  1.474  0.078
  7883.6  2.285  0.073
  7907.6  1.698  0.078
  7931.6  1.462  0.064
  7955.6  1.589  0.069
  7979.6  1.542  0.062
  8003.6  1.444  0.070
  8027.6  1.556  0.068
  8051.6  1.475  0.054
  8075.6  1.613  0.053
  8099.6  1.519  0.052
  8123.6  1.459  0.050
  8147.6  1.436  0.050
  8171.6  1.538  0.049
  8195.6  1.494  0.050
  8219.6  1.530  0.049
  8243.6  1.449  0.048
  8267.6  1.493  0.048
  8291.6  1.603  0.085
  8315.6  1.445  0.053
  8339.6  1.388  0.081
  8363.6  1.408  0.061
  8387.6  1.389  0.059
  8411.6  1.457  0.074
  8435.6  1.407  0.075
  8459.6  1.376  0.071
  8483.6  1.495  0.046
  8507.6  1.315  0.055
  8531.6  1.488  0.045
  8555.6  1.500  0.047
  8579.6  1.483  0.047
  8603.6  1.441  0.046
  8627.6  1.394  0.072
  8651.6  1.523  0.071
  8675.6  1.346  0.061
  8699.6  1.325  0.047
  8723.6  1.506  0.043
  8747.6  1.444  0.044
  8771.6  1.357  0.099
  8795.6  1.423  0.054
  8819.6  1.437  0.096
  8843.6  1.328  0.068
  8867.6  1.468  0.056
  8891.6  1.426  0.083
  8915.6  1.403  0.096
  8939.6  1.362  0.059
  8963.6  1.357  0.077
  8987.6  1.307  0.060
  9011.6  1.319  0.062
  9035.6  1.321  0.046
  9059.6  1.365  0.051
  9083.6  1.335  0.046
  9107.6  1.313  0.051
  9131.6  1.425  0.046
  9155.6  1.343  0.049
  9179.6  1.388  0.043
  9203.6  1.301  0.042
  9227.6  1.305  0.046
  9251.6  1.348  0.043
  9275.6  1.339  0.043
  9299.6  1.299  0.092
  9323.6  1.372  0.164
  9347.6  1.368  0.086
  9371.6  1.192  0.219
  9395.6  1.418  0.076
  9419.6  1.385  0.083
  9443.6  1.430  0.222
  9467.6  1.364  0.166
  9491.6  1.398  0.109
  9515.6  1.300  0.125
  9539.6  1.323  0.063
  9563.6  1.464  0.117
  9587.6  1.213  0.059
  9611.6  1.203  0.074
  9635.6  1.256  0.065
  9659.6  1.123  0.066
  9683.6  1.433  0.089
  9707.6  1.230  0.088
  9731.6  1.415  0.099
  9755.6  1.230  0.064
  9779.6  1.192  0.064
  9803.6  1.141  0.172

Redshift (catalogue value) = 0.17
